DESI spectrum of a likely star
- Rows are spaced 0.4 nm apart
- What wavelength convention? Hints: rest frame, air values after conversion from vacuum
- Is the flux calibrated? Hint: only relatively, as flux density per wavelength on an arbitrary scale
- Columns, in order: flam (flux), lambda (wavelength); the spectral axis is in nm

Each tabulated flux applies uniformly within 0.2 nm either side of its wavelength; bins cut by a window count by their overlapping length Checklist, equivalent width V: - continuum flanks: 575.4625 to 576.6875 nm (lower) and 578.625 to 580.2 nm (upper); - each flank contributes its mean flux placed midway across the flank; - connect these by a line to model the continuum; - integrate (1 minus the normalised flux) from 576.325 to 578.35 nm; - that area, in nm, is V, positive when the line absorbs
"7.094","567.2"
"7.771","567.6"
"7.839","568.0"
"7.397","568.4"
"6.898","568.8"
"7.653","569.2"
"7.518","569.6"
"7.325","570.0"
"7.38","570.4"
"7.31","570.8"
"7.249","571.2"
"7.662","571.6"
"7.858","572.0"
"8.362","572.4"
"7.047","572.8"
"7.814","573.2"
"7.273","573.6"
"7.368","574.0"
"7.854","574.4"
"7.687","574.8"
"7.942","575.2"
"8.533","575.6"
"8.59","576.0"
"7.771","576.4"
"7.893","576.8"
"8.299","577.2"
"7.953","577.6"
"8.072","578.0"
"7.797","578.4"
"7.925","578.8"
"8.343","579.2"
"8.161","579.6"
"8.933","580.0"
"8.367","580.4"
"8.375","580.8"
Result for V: 0.07 nm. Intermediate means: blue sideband 8.26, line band 8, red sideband 8.35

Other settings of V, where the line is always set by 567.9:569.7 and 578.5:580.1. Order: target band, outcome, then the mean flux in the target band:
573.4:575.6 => 0.05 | 7.71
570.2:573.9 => 0.07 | 7.55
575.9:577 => 0.00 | 8.04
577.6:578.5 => 0.02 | 7.95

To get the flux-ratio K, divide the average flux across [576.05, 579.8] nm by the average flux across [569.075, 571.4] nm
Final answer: 1.09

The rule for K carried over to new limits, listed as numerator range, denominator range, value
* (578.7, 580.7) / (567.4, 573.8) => 1.11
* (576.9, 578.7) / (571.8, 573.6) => 1.04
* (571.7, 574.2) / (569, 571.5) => 1.03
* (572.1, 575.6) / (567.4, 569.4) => 1.03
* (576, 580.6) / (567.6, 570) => 1.09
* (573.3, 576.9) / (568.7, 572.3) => 1.05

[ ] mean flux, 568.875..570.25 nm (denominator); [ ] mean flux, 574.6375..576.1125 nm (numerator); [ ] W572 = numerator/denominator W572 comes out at 1.1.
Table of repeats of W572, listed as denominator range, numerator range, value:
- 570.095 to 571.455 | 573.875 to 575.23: 1.05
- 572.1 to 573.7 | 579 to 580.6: 1.10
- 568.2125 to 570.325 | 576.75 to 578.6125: 1.09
